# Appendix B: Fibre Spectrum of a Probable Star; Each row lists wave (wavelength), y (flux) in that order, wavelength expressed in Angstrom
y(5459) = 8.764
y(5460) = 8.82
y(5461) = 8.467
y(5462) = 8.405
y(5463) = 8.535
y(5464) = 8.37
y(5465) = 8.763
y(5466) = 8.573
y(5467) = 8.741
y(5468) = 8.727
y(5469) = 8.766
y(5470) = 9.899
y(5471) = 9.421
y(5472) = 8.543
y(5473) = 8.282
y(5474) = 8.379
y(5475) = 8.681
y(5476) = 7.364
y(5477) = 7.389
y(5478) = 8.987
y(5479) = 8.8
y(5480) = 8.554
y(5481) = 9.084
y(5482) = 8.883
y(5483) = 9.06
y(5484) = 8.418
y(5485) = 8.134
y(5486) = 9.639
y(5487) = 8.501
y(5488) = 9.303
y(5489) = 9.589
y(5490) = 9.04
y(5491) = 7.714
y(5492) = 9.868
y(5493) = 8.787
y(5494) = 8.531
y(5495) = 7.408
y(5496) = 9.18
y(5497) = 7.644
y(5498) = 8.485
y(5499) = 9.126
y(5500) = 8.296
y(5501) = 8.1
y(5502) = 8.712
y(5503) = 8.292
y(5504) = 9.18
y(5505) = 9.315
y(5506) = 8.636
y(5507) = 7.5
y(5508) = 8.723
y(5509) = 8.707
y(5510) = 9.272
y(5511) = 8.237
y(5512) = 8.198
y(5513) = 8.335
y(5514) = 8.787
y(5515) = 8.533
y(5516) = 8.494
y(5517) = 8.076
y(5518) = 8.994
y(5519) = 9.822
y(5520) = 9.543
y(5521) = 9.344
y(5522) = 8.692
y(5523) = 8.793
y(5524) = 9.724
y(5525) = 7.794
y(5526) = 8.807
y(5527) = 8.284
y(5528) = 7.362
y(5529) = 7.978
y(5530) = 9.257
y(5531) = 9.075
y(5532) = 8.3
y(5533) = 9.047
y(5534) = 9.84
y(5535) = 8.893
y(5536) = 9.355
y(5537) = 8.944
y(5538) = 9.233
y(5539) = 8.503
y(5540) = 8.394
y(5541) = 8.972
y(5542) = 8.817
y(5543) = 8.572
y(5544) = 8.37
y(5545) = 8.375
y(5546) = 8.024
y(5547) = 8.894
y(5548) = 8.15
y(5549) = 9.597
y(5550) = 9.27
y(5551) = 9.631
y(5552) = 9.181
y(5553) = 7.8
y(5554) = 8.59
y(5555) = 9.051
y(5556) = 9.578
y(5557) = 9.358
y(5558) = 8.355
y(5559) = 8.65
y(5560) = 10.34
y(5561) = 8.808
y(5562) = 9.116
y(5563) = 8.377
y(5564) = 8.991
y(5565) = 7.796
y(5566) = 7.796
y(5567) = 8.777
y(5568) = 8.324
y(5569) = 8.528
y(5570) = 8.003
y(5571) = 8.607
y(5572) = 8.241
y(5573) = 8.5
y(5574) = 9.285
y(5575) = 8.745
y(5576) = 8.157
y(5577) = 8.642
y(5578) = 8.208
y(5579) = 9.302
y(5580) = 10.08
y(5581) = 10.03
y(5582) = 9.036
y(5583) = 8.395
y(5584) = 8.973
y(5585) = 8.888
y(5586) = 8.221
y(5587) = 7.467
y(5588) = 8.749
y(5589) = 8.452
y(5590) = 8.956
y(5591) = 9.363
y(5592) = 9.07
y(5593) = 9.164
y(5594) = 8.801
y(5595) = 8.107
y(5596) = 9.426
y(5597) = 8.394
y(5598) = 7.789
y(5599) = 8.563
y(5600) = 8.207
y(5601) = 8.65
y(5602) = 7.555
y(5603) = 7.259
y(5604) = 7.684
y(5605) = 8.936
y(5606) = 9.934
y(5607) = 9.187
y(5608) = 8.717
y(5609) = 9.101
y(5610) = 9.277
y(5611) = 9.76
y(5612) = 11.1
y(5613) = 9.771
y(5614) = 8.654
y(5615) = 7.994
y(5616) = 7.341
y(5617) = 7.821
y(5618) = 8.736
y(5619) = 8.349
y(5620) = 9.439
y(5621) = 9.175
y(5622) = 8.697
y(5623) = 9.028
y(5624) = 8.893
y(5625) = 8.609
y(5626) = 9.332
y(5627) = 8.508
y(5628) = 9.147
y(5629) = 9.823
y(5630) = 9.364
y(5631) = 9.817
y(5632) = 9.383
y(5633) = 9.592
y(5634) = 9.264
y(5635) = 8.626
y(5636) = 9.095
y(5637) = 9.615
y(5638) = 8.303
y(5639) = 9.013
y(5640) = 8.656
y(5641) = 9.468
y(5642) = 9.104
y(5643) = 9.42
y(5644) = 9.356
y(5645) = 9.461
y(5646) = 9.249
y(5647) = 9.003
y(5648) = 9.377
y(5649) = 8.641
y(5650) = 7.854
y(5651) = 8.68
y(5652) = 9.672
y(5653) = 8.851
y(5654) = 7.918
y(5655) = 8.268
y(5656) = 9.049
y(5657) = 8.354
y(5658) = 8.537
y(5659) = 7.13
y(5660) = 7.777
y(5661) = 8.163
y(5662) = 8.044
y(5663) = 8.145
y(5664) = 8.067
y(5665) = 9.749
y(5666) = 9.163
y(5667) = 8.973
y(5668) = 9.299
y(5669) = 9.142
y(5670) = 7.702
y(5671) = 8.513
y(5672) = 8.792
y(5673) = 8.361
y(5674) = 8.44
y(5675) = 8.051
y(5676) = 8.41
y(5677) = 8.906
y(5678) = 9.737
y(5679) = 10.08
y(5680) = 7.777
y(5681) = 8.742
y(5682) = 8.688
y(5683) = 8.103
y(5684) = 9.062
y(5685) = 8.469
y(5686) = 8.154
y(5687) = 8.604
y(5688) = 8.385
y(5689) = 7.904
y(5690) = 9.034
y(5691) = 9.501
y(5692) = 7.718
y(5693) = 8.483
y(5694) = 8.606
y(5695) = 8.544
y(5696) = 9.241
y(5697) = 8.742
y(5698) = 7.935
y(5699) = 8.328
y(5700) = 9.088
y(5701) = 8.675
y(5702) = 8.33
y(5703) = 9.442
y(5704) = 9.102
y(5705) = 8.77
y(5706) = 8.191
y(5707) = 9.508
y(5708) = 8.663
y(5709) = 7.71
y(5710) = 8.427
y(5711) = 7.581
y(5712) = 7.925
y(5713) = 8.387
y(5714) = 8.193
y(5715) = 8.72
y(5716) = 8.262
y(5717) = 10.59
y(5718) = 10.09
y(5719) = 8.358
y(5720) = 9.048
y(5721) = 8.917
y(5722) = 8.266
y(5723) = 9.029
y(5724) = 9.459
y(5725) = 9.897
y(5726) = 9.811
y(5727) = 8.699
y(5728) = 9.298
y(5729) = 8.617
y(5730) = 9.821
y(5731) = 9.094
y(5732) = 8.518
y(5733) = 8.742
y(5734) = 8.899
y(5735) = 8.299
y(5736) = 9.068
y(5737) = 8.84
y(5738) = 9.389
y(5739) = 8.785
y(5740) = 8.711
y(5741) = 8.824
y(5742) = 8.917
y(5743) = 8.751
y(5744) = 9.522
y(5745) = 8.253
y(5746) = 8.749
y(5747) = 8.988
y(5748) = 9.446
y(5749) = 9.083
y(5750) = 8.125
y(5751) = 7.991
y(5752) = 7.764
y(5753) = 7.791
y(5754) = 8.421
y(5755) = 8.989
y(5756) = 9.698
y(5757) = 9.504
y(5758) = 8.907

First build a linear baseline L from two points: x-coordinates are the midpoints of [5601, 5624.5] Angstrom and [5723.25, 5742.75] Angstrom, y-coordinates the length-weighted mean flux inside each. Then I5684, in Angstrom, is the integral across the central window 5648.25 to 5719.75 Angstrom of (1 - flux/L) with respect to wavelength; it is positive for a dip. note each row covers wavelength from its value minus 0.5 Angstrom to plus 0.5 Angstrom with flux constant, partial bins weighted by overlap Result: 2.7 Angstrom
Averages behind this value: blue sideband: 8.8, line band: 8.6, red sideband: 9.03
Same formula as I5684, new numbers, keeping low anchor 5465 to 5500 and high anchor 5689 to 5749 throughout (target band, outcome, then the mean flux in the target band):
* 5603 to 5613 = -0.53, 9.22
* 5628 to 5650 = -1.03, 9.19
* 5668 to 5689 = 0.46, 8.61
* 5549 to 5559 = -0.31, 8.99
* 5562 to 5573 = 0.44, 8.39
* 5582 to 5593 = 0.07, 8.69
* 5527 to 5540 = -0.09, 8.78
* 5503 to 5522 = -0.09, 8.75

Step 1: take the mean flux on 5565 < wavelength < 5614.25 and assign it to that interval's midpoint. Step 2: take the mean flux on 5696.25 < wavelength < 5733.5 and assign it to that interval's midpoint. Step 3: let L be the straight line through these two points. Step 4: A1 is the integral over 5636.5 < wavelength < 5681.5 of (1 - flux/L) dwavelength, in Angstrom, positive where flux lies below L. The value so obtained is 0.3 Angstrom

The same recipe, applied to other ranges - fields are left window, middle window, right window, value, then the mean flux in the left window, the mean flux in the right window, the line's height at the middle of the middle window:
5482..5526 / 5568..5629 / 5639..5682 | -0.27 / 8.71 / 8.72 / 8.72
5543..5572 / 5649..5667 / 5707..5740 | 0.71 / 8.72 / 8.86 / 8.81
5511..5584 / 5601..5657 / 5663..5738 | -1.11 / 8.77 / 8.75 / 8.76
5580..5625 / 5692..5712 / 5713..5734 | 0.98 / 8.77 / 9.05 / 9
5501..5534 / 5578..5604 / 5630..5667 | 0.37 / 8.69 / 8.84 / 8.77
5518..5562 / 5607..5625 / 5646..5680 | -0.43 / 8.87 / 8.63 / 8.72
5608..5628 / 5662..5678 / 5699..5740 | 0.41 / 8.93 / 8.85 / 8.89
